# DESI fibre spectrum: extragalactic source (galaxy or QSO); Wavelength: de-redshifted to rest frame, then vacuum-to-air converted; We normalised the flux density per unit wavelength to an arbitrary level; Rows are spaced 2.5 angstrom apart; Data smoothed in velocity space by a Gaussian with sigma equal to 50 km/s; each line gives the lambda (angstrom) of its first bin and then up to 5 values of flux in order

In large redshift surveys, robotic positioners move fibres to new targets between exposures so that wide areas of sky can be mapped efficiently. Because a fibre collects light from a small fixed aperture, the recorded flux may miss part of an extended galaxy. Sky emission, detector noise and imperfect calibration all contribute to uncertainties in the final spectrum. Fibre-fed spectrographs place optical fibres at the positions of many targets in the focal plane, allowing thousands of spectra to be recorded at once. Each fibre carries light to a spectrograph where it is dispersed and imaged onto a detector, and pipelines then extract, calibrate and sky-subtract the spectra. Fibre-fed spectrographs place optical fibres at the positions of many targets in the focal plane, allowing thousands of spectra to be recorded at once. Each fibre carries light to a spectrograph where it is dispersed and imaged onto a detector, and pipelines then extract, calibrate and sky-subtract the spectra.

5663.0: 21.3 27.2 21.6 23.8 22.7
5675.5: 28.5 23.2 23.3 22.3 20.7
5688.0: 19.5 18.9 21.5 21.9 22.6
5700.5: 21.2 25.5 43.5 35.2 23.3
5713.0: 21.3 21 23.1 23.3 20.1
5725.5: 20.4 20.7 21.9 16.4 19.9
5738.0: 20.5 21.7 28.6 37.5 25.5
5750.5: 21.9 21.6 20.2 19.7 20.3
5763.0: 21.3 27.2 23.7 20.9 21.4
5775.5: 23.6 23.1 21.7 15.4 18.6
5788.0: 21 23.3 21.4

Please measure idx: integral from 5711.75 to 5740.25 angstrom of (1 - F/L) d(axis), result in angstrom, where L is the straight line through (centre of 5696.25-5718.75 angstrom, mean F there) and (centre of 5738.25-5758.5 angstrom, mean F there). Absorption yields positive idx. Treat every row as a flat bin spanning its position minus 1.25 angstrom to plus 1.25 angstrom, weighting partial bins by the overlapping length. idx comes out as 5.2 angstrom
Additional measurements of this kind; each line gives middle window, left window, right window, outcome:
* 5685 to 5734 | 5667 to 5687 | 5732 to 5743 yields -2.9 angstrom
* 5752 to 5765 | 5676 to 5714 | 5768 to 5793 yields 0.6 angstrom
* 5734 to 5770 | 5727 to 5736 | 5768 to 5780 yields -4.3 angstrom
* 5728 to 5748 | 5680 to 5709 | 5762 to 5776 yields 0.0 angstrom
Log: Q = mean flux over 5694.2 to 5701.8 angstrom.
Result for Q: 21.9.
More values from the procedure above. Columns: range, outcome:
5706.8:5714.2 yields 26.6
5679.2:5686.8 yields 22.1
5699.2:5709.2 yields 31.3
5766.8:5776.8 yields 22.4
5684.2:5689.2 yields 20.1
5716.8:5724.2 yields 22.2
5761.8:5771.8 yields 23.3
